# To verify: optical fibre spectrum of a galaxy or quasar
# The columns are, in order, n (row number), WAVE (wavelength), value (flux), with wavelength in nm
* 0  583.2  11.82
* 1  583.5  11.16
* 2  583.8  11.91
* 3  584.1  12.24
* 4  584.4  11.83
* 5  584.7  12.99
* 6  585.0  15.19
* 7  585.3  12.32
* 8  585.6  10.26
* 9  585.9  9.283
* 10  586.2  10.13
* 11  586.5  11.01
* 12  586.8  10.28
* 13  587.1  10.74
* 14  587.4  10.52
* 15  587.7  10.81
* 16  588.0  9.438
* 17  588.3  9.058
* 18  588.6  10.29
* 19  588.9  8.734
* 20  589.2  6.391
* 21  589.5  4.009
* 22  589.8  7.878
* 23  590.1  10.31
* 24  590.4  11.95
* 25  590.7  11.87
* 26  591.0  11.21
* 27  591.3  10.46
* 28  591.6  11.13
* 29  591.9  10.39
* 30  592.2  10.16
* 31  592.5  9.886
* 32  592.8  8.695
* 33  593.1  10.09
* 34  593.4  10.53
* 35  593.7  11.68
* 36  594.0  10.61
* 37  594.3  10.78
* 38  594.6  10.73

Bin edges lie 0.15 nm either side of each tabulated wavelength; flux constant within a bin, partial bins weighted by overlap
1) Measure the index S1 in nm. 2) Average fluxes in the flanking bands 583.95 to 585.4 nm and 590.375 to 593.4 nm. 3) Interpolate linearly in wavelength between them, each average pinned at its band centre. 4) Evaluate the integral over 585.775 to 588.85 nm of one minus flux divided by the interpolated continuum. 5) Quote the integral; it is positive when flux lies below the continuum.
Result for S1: 0.49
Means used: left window 12.9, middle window 10.1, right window 10.5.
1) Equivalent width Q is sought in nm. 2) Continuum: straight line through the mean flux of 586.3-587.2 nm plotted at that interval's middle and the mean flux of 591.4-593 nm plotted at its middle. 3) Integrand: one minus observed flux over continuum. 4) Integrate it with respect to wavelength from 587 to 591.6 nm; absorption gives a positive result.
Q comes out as 0.33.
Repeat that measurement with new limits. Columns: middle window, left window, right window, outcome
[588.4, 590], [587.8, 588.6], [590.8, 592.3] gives 0.37 nm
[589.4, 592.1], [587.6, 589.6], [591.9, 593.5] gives -0.23 nm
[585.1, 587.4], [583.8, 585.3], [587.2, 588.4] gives 0.14 nm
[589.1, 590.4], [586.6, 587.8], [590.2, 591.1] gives 0.42 nm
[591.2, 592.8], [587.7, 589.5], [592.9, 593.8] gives -0.04 nm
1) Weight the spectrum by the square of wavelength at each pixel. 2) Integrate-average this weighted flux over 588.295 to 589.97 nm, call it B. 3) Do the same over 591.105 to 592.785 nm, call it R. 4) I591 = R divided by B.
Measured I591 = 1.36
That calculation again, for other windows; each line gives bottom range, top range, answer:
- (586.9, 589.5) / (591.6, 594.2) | 1.14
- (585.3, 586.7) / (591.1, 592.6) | 1.02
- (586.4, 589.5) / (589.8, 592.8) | 1.13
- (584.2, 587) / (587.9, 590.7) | 0.78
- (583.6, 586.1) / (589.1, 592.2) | 0.82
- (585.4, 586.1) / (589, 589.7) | 0.57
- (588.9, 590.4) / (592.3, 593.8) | 1.32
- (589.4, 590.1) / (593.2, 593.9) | 1.59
